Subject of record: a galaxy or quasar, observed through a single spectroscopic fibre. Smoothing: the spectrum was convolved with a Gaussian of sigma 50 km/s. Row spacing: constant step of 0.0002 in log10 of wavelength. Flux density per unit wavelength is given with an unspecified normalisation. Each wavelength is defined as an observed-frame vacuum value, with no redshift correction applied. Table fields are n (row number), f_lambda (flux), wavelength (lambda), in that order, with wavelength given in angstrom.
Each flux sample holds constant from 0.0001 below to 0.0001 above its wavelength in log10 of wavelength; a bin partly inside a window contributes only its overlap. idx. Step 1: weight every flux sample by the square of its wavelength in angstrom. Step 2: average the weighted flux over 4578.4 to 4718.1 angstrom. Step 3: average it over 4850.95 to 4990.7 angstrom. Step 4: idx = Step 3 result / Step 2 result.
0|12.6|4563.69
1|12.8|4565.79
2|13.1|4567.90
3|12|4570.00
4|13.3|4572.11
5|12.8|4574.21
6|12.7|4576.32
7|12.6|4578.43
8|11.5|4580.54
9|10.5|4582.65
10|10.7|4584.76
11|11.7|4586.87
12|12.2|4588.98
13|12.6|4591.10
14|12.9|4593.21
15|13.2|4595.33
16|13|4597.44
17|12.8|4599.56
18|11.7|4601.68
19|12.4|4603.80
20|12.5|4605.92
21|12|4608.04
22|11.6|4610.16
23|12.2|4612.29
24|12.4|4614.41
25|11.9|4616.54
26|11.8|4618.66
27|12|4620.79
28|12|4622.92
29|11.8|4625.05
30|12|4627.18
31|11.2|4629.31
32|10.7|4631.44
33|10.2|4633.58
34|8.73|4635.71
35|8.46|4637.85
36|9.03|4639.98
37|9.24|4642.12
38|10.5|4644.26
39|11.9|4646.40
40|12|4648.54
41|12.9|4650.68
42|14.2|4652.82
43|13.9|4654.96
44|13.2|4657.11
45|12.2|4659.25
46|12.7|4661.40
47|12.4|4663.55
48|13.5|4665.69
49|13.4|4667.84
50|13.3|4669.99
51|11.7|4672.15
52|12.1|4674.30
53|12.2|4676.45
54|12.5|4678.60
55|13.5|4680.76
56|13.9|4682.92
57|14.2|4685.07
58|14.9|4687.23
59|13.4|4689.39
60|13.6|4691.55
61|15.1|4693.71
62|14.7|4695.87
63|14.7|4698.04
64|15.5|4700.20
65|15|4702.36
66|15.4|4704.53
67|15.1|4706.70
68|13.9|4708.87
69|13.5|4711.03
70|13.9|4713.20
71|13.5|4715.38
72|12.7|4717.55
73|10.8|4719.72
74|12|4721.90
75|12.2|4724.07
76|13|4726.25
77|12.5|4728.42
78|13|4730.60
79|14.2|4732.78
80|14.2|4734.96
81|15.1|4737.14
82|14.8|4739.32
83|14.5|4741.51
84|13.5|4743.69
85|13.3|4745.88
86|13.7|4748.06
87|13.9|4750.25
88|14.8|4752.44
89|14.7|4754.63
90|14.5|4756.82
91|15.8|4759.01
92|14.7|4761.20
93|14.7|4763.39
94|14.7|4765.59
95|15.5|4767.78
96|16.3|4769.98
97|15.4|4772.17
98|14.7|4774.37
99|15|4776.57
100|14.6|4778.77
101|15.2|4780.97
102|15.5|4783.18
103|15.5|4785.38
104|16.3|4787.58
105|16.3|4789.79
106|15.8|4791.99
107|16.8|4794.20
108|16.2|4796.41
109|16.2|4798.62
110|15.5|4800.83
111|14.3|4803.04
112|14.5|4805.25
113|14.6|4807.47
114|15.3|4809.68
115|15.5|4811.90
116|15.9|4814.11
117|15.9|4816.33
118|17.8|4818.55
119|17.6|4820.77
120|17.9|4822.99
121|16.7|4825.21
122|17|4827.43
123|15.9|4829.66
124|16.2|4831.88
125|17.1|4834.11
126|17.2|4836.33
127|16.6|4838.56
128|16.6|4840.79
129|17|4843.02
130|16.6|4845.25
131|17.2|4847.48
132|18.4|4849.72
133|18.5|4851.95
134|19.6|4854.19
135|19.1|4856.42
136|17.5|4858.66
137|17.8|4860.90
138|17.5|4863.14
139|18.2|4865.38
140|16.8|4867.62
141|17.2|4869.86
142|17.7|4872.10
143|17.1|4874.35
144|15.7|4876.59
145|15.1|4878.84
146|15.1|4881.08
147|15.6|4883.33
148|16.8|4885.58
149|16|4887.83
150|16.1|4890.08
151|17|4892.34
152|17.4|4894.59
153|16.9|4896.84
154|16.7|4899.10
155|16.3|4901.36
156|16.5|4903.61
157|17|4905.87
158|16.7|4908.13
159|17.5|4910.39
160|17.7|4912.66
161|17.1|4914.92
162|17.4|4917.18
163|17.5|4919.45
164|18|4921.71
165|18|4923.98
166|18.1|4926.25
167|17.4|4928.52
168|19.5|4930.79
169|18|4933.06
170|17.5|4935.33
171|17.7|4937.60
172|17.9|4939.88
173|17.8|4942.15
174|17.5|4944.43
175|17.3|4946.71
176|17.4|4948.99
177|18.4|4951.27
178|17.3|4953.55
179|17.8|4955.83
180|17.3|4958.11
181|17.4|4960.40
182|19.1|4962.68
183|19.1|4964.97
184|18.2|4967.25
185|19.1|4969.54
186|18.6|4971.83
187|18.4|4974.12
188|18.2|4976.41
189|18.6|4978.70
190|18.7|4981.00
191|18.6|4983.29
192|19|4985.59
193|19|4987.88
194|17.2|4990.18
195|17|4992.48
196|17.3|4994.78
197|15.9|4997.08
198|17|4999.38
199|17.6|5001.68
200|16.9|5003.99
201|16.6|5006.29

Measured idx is 1.6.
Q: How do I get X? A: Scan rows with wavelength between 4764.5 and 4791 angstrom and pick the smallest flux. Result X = 14.6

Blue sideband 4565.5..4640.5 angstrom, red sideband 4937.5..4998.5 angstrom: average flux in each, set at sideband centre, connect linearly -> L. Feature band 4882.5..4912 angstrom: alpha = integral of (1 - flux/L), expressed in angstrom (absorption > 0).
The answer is 0.2 angstrom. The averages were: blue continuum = 11.8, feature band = 16.7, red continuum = 18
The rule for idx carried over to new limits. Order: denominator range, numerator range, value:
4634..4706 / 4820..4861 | 1.45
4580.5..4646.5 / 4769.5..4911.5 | 1.59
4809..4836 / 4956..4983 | 1.18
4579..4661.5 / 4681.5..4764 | 1.25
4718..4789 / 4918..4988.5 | 1.37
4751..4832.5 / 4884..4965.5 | 1.18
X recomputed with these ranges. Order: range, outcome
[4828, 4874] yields 15.9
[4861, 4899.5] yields 15.1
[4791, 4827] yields 14.3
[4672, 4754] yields 10.8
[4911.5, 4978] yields 17.1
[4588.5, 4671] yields 8.46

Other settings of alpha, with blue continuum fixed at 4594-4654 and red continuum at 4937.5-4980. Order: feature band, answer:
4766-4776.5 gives -0.7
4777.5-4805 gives -1.5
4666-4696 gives -1.7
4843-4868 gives -2.9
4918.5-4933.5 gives -0.6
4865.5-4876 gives -0.5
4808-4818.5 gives -0.4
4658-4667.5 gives -0.3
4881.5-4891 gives 0.4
